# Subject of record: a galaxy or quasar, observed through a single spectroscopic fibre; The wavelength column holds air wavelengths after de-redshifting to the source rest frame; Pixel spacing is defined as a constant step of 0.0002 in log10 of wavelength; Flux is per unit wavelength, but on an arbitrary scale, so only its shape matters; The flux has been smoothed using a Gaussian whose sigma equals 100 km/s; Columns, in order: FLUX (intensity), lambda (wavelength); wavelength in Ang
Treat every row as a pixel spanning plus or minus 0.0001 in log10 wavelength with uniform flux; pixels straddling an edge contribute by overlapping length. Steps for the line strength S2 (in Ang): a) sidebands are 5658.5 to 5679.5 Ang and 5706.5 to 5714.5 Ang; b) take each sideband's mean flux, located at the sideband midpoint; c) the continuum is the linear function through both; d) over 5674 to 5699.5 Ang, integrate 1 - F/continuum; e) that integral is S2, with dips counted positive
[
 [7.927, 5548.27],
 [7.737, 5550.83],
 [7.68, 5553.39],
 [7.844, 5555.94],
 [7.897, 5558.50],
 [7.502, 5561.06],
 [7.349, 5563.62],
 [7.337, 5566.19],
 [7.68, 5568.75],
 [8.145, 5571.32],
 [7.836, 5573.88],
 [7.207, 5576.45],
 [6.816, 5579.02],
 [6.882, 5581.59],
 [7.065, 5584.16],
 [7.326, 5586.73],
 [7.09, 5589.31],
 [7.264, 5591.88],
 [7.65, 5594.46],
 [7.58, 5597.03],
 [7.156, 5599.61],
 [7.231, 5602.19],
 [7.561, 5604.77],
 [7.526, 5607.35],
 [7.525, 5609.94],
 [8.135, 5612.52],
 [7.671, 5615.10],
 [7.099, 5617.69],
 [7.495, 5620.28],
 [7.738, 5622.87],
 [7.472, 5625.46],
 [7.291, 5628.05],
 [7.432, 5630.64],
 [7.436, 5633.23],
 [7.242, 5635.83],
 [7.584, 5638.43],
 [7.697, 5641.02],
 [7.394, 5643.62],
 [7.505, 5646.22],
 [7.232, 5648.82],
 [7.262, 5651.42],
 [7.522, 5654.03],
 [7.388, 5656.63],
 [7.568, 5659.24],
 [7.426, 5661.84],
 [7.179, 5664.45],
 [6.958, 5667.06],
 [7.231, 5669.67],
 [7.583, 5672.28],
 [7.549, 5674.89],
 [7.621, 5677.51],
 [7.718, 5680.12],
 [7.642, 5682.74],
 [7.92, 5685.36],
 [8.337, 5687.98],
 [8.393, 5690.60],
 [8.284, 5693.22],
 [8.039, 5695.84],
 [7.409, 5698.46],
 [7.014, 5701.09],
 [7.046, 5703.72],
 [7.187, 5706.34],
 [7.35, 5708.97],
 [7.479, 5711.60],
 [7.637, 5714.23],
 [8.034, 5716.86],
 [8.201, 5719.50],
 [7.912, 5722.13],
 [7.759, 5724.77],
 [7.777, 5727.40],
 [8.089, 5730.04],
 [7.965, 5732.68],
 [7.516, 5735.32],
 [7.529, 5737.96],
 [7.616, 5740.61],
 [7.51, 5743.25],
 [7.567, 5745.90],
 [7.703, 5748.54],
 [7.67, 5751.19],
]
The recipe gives -1.7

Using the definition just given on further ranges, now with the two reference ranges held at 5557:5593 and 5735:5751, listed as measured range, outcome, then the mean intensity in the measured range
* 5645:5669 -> 0.5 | 7.33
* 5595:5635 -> -0.3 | 7.49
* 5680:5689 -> -0.5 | 7.91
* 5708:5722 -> -0.4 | 7.76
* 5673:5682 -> -0.1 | 7.63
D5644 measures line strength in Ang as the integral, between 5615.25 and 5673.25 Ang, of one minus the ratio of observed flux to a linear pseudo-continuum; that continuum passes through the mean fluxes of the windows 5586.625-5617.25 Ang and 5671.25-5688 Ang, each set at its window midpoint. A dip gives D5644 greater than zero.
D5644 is 1.6 Ang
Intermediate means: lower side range 7.47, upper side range 7.72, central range 7.4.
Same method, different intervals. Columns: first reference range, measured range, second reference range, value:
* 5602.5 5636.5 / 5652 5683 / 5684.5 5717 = 0.7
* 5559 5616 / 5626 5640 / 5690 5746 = 0.2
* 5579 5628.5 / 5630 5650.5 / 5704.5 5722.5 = 0.1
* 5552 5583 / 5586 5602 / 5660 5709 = 0.4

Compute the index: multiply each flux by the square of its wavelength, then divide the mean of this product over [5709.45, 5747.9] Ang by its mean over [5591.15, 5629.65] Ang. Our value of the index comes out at 1.1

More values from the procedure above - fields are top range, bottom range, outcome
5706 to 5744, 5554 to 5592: 1.10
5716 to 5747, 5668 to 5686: 1.05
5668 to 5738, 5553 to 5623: 1.08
